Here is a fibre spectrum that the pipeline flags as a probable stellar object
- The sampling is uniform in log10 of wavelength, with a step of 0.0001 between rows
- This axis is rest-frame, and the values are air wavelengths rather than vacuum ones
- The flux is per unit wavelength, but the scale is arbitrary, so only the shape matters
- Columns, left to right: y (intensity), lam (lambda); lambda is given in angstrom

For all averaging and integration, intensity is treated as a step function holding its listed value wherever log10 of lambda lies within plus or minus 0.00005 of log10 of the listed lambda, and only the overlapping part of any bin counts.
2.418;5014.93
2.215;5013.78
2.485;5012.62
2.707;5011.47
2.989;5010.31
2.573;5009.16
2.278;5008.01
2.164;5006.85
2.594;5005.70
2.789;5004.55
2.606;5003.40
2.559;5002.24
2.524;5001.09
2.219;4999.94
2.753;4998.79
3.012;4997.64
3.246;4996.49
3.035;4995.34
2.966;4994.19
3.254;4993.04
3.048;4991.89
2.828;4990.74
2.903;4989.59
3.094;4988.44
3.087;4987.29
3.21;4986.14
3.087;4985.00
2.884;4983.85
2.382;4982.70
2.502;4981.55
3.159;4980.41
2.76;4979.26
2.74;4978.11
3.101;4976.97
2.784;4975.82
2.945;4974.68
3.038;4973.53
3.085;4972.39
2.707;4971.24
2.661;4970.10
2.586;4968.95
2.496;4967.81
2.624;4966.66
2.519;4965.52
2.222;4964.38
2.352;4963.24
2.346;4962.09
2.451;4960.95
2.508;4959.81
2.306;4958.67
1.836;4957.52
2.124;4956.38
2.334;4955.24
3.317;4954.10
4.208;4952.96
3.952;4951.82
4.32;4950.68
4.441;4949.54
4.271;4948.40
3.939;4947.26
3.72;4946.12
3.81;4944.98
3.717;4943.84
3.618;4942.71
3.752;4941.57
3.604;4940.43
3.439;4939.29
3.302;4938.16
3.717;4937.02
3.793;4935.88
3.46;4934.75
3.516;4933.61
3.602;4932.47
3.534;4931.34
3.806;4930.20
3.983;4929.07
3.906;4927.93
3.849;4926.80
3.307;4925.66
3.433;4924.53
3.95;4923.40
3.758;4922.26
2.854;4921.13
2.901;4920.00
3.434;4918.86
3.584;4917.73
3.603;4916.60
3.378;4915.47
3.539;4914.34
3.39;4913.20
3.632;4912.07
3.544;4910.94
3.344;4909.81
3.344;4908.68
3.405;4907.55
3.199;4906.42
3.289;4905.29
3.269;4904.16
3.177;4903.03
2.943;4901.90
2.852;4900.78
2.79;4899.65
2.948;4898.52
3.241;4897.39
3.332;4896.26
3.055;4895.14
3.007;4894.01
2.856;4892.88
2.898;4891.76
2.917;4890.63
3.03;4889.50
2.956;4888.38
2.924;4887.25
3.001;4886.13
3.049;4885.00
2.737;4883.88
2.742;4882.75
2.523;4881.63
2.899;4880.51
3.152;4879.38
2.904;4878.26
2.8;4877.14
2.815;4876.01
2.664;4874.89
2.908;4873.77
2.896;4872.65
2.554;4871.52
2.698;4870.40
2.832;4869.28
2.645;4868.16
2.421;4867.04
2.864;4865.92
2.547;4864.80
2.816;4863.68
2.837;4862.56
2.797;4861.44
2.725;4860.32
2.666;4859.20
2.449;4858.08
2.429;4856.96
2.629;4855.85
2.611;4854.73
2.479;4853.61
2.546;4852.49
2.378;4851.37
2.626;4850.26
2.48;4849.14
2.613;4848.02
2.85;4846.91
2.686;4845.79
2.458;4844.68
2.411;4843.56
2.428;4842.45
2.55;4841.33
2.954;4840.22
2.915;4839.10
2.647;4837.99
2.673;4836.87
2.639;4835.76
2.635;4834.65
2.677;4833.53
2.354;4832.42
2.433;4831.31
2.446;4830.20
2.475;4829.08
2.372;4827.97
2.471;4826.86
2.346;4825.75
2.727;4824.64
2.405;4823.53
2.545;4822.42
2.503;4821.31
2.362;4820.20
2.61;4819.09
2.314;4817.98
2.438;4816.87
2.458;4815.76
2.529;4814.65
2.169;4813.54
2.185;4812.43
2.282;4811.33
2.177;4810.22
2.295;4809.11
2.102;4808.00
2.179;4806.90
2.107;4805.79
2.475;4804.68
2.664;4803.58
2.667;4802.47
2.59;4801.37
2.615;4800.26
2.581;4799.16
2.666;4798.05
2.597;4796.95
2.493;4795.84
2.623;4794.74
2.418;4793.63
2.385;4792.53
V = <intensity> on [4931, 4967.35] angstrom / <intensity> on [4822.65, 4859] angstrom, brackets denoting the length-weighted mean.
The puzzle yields 1.28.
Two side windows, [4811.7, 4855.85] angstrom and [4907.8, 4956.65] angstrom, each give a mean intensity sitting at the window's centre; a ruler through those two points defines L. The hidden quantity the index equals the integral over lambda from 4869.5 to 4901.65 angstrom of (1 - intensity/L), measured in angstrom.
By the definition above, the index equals 1.9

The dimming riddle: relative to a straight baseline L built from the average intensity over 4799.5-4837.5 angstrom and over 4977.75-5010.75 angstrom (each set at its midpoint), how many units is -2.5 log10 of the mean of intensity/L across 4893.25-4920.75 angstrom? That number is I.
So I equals -0.23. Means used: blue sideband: 2.44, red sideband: 2.8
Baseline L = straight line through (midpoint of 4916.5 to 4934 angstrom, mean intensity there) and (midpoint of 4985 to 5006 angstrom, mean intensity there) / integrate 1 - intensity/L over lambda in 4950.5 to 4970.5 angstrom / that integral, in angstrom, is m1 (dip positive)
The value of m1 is 3.3 angstrom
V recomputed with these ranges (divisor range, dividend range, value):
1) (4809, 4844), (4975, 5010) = 1.13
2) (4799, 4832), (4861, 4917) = 1.24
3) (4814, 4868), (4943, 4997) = 1.17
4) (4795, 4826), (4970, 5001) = 1.19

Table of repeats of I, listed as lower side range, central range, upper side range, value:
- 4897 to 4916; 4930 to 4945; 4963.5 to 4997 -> -0.17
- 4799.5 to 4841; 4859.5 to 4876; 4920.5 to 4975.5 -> 0.01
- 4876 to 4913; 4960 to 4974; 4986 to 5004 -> 0.14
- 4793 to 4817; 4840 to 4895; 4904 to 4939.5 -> 0.10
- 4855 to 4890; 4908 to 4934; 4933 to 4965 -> -0.14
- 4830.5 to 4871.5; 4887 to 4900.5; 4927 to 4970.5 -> -0.03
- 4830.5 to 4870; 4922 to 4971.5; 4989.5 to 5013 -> -0.22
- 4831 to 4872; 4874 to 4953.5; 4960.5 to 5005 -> -0.24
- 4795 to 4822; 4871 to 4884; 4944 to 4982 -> -0.05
